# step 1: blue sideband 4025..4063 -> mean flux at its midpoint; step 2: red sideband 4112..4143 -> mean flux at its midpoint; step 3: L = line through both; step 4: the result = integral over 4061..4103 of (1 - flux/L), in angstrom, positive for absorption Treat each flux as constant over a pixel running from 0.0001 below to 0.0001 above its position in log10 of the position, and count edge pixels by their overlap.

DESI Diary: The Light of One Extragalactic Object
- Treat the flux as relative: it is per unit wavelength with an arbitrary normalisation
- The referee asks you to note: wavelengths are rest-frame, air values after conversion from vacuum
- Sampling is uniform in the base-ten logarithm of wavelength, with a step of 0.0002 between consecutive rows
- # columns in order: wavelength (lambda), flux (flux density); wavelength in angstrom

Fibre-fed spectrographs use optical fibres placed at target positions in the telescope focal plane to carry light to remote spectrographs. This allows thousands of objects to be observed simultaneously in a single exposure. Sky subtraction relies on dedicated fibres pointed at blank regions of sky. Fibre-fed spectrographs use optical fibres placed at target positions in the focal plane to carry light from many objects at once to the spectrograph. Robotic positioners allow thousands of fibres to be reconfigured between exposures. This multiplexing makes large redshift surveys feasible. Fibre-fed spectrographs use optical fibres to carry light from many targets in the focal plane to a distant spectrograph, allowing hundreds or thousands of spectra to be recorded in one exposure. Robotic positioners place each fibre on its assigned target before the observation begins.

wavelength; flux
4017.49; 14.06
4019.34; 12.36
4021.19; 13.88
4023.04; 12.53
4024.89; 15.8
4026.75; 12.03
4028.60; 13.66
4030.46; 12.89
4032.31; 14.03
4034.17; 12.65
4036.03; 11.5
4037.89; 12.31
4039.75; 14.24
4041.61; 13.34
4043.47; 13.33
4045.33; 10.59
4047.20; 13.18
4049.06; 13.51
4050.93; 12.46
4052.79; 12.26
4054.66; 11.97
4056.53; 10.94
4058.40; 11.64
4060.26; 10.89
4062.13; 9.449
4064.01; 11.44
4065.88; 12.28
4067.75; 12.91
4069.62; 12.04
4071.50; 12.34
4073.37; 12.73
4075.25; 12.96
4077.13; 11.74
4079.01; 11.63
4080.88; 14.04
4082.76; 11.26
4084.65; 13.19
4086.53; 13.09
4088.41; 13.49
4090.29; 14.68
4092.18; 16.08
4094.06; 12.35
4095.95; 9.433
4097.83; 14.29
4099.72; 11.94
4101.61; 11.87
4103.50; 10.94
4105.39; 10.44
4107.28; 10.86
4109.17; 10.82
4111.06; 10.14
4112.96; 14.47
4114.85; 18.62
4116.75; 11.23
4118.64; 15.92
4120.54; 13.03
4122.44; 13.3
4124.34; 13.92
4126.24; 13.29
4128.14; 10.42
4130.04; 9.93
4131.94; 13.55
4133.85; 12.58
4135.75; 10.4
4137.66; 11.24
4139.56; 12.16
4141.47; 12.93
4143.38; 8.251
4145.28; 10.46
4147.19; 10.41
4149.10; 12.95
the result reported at 0.4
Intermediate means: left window 12.4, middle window 12.5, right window 12.8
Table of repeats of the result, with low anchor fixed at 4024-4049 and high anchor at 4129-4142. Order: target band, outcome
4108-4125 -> -2.0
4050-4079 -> 1.9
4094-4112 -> 1.4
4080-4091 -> -0.7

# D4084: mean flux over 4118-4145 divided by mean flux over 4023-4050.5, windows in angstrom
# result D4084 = 0.93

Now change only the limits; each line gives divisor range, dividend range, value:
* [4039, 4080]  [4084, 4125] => 1.06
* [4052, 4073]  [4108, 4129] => 1.13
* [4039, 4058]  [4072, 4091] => 1.02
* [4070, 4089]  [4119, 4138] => 0.98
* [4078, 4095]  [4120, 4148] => 0.88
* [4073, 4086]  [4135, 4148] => 0.87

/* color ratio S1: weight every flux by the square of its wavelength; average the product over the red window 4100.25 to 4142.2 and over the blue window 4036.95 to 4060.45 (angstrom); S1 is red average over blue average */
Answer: 1.0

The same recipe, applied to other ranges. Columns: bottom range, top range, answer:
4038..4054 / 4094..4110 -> 0.91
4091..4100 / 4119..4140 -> 0.96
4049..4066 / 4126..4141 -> 1.05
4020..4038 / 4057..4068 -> 0.88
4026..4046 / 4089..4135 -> 1.03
